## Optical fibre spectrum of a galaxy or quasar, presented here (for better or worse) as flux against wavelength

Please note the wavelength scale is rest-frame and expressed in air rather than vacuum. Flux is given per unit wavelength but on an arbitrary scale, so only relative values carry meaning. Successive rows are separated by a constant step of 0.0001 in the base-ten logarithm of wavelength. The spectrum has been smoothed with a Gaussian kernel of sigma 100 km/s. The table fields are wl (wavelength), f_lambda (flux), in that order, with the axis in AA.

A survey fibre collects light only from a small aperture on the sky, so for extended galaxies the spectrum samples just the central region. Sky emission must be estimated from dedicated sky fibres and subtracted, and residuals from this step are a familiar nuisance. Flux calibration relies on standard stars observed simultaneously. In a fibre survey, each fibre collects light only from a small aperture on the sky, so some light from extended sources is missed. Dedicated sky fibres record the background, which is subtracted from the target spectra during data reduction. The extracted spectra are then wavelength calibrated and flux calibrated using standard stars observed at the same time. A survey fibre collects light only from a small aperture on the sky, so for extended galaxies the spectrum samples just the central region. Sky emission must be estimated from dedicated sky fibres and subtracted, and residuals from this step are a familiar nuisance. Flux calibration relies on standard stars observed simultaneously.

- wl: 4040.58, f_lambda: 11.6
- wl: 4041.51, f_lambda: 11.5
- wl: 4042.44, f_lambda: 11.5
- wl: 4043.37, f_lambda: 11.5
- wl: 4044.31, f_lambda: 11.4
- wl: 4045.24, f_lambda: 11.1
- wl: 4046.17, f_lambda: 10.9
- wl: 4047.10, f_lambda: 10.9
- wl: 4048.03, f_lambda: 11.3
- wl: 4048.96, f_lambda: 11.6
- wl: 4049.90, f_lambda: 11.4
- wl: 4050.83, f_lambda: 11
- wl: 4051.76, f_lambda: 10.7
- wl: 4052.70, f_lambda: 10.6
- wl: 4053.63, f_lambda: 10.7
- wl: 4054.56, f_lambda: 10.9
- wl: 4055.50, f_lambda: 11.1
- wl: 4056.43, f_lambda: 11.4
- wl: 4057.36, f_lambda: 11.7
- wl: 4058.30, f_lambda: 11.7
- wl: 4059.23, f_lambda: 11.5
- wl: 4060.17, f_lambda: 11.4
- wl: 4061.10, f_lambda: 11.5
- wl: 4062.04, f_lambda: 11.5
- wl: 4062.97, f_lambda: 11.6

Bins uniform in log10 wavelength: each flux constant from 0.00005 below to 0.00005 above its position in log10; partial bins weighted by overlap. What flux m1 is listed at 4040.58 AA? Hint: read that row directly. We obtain 11.6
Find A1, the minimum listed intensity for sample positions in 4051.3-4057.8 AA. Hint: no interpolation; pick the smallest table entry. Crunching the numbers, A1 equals 10.6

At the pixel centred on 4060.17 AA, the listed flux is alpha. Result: 11.4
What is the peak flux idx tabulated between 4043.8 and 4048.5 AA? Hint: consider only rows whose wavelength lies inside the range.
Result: 11.4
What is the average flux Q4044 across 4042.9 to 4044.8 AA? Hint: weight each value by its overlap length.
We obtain 11.4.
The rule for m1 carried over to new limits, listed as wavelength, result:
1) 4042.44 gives 11.5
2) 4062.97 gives 11.6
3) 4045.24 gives 11.1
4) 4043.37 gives 11.5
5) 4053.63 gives 10.7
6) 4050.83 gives 11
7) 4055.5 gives 11.1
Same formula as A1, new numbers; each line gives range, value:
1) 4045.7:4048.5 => 10.9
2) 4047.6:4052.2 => 10.7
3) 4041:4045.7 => 11.1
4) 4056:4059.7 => 11.4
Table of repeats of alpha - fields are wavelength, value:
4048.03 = 11.3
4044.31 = 11.4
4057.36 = 11.7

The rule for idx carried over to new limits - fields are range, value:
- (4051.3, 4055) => 10.9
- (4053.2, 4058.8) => 11.7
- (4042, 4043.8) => 11.5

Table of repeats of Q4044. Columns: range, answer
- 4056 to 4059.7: 11.6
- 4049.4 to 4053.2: 10.9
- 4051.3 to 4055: 10.7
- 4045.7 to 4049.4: 11.2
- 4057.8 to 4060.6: 11.5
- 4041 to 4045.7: 11.4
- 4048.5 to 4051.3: 11.3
